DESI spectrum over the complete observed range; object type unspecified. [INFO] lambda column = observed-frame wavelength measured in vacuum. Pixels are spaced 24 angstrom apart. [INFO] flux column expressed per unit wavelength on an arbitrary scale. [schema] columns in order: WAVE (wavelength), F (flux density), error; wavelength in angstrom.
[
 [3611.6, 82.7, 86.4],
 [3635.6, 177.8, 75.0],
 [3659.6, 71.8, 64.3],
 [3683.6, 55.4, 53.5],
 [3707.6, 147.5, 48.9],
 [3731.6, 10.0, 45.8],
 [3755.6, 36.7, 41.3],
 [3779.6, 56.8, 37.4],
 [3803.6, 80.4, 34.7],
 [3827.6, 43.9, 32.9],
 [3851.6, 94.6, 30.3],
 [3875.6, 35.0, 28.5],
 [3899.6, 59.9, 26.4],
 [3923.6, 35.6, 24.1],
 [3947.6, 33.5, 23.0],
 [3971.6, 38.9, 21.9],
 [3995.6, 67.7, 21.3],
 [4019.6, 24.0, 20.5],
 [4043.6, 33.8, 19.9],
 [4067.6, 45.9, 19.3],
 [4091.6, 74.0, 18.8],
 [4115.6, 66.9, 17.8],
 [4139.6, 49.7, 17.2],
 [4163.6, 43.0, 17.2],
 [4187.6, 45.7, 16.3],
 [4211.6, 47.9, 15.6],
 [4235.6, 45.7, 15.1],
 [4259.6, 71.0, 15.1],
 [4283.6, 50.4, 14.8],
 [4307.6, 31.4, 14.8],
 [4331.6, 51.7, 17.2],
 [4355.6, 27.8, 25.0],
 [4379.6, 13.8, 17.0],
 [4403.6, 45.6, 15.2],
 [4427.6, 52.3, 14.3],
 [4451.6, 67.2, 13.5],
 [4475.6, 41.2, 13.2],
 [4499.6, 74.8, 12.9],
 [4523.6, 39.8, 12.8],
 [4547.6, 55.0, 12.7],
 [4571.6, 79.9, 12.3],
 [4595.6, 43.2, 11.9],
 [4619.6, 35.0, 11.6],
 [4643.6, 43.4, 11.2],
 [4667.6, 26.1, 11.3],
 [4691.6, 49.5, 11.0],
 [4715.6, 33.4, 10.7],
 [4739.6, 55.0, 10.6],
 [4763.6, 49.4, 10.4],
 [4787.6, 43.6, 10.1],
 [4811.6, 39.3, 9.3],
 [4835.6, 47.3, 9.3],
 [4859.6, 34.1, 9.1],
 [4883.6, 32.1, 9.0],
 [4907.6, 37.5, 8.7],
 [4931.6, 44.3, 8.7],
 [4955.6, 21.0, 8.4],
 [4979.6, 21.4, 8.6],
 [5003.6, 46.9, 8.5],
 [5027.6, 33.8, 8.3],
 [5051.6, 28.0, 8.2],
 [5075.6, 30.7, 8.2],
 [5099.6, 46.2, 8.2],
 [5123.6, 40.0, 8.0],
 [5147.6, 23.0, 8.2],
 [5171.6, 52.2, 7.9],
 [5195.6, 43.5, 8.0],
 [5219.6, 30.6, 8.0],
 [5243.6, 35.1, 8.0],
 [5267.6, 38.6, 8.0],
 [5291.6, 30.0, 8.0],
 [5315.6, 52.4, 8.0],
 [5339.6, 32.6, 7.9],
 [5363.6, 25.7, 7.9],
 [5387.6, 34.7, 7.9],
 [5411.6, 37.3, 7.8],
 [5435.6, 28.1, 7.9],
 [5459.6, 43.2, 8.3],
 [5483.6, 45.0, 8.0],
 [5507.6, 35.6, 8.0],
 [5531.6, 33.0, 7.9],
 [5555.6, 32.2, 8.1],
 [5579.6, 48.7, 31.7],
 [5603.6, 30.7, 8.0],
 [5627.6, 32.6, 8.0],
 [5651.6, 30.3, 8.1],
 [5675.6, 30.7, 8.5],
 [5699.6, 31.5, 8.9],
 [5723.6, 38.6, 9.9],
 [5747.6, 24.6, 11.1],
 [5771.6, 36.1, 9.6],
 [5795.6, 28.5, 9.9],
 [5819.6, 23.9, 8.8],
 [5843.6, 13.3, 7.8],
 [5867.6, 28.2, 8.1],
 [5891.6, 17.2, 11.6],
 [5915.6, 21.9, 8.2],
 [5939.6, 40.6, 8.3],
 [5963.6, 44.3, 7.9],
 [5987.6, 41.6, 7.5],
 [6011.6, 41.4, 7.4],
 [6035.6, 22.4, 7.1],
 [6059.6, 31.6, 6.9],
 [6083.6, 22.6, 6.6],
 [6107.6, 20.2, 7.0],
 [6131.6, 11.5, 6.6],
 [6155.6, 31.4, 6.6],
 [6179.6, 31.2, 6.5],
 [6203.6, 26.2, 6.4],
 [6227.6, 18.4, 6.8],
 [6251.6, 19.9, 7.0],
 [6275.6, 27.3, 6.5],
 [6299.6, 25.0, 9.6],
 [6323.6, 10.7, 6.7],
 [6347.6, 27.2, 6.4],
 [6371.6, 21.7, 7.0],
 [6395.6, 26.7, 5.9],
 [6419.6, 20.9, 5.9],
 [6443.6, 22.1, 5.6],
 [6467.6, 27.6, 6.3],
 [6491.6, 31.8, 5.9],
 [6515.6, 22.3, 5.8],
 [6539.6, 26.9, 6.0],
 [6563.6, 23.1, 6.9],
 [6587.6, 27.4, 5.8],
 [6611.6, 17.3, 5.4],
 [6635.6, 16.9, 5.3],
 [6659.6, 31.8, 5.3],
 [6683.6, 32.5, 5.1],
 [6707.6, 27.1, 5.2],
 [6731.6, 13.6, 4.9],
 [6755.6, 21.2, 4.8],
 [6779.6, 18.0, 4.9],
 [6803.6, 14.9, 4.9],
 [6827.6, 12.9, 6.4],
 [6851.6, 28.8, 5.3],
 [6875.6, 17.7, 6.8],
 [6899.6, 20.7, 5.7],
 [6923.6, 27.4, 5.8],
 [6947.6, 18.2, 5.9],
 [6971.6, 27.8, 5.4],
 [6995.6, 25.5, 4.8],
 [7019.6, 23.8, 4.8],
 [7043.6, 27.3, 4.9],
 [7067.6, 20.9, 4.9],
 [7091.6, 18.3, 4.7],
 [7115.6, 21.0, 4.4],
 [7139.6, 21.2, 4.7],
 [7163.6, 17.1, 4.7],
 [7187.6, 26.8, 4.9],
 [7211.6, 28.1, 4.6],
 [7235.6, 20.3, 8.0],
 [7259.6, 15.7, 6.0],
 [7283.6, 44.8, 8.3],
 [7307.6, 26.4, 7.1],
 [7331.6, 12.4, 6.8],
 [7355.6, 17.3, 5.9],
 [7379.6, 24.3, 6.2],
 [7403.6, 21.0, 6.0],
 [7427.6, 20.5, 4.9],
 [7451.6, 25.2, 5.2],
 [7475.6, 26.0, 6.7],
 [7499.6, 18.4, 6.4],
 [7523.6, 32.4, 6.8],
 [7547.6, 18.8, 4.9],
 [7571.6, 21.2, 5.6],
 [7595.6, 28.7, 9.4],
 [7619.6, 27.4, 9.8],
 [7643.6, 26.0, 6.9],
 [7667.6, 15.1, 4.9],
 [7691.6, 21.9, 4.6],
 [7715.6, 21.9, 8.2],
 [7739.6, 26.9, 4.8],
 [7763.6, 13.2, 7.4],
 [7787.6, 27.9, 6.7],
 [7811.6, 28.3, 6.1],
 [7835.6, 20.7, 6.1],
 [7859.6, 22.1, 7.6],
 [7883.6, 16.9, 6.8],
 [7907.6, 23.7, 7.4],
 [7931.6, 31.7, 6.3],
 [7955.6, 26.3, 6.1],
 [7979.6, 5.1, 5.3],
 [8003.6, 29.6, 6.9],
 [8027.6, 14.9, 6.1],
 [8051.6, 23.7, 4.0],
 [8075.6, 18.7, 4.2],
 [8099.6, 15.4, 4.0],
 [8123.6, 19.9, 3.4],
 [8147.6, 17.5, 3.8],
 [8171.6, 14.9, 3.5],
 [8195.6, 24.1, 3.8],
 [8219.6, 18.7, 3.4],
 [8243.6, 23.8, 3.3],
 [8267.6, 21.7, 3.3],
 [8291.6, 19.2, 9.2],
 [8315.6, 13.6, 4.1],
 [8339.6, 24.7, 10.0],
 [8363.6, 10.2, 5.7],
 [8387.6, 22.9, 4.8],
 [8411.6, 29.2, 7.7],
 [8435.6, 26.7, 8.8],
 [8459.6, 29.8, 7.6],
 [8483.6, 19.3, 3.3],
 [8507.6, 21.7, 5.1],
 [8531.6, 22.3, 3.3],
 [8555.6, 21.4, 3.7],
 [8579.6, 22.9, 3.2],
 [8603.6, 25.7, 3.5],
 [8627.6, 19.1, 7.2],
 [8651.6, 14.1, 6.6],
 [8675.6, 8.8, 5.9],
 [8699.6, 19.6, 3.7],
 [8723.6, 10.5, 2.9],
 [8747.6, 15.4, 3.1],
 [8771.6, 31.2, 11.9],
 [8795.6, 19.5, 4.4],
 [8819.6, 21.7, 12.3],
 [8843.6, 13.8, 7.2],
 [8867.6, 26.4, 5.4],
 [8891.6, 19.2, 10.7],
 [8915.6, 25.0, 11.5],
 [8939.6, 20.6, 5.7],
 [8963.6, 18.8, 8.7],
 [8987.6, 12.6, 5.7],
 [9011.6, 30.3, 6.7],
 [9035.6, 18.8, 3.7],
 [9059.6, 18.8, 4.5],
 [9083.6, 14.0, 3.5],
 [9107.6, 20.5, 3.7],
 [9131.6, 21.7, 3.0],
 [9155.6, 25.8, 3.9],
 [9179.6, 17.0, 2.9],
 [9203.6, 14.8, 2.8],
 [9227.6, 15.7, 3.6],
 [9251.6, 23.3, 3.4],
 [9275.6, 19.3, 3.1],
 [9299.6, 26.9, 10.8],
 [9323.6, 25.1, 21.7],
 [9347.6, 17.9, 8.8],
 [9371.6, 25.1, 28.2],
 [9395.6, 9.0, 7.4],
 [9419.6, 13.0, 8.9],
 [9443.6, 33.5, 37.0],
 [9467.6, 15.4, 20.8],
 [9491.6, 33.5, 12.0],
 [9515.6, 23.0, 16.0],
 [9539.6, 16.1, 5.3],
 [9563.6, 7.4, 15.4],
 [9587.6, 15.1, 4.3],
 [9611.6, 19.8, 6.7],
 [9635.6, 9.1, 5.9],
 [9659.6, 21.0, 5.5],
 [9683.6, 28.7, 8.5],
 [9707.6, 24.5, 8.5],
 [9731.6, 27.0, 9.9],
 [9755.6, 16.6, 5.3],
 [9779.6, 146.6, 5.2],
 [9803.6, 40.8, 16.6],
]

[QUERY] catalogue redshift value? 1.622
